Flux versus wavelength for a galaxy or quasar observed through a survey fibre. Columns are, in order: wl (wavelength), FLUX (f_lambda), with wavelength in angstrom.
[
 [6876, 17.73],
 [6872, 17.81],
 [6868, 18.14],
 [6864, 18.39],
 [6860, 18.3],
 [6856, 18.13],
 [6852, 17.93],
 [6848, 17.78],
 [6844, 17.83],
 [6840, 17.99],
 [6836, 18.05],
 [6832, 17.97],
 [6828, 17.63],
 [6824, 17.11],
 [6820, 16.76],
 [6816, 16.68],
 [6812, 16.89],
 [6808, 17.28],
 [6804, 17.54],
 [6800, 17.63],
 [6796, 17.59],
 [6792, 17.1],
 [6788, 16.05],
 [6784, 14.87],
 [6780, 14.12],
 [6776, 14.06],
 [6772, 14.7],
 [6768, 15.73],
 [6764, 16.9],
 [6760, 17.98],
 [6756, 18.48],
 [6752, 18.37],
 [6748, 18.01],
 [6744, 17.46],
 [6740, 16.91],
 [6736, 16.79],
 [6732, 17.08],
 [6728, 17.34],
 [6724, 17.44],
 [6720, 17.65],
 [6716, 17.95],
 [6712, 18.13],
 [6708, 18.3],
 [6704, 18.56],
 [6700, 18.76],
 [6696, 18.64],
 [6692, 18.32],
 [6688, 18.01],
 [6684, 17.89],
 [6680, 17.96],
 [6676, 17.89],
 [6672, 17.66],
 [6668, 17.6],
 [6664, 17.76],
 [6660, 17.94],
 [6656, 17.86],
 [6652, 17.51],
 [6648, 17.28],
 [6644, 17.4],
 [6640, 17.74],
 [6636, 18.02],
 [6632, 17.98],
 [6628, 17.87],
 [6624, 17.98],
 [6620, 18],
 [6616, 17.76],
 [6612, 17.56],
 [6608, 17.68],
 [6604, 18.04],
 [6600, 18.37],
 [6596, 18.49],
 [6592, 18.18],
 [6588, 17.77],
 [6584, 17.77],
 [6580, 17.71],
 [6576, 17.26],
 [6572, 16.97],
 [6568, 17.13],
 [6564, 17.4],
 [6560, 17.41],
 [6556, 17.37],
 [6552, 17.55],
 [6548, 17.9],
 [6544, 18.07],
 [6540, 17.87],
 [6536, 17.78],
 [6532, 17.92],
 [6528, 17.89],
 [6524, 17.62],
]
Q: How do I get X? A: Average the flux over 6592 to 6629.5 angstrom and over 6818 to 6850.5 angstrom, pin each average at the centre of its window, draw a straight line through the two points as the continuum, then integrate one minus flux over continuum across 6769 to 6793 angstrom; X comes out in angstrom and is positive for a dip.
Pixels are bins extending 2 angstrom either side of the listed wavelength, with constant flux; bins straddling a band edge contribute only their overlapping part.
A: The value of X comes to 3.6 angstrom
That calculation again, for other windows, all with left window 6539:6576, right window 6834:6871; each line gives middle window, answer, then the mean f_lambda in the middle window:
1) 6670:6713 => -1.1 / 18.2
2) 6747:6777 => 1.8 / 16.8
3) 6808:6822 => 0.9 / 16.8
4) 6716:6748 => 0.9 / 17.3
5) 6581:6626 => -1.0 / 18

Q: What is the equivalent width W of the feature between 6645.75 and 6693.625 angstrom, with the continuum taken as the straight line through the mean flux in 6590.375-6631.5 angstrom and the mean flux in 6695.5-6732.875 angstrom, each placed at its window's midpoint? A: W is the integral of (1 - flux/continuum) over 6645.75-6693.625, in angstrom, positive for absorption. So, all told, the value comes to 0.5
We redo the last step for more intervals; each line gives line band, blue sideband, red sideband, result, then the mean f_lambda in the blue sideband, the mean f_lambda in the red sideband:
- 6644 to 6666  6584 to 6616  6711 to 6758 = 0.2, 18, 17.6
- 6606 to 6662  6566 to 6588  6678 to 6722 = 0.0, 17.4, 18.2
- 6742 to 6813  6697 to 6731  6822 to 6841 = 4.6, 18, 17.7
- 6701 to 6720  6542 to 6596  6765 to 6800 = -2.2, 17.6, 15.7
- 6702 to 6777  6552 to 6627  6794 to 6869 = 1.6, 17.7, 17.7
